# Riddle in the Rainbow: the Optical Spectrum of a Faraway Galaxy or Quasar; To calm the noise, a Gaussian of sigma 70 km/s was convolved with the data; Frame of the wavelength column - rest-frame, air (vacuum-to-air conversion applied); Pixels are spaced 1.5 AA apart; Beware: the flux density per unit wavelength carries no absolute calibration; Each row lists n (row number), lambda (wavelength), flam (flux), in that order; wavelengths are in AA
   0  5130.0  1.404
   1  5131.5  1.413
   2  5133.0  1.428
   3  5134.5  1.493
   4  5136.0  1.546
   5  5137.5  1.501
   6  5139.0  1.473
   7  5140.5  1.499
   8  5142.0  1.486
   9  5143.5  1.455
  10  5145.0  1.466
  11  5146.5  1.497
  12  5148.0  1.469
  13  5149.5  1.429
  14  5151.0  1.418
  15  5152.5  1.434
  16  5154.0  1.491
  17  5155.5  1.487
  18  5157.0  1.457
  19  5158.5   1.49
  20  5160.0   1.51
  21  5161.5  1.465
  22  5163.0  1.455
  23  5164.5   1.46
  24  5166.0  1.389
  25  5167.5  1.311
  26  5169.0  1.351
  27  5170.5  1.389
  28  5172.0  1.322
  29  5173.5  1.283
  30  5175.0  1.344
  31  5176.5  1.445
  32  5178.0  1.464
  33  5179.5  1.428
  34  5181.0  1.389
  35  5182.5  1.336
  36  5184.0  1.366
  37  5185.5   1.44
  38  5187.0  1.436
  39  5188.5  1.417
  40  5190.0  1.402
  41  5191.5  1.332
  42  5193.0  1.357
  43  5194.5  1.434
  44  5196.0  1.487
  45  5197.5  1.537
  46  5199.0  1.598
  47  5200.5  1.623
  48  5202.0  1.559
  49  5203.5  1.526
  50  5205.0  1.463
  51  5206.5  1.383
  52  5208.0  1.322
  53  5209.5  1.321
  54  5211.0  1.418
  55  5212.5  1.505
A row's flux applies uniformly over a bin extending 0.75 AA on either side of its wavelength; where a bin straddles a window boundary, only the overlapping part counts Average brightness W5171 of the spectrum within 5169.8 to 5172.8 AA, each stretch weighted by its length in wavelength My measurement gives 1.35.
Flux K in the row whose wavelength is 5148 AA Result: 1.469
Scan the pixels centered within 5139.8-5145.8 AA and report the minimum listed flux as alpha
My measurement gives 1.455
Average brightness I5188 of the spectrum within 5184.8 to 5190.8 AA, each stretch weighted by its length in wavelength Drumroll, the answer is 1.42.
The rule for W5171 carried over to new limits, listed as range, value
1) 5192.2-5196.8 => 1.43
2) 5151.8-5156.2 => 1.47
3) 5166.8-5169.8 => 1.33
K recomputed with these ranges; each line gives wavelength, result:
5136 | 1.546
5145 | 1.466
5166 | 1.389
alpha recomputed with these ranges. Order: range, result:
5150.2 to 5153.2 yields 1.418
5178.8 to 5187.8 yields 1.336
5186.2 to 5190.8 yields 1.402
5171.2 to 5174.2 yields 1.283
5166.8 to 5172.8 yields 1.311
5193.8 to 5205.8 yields 1.434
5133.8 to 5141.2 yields 1.473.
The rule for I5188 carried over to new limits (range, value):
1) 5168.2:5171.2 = 1.37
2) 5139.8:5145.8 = 1.48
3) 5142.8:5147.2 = 1.47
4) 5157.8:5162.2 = 1.49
